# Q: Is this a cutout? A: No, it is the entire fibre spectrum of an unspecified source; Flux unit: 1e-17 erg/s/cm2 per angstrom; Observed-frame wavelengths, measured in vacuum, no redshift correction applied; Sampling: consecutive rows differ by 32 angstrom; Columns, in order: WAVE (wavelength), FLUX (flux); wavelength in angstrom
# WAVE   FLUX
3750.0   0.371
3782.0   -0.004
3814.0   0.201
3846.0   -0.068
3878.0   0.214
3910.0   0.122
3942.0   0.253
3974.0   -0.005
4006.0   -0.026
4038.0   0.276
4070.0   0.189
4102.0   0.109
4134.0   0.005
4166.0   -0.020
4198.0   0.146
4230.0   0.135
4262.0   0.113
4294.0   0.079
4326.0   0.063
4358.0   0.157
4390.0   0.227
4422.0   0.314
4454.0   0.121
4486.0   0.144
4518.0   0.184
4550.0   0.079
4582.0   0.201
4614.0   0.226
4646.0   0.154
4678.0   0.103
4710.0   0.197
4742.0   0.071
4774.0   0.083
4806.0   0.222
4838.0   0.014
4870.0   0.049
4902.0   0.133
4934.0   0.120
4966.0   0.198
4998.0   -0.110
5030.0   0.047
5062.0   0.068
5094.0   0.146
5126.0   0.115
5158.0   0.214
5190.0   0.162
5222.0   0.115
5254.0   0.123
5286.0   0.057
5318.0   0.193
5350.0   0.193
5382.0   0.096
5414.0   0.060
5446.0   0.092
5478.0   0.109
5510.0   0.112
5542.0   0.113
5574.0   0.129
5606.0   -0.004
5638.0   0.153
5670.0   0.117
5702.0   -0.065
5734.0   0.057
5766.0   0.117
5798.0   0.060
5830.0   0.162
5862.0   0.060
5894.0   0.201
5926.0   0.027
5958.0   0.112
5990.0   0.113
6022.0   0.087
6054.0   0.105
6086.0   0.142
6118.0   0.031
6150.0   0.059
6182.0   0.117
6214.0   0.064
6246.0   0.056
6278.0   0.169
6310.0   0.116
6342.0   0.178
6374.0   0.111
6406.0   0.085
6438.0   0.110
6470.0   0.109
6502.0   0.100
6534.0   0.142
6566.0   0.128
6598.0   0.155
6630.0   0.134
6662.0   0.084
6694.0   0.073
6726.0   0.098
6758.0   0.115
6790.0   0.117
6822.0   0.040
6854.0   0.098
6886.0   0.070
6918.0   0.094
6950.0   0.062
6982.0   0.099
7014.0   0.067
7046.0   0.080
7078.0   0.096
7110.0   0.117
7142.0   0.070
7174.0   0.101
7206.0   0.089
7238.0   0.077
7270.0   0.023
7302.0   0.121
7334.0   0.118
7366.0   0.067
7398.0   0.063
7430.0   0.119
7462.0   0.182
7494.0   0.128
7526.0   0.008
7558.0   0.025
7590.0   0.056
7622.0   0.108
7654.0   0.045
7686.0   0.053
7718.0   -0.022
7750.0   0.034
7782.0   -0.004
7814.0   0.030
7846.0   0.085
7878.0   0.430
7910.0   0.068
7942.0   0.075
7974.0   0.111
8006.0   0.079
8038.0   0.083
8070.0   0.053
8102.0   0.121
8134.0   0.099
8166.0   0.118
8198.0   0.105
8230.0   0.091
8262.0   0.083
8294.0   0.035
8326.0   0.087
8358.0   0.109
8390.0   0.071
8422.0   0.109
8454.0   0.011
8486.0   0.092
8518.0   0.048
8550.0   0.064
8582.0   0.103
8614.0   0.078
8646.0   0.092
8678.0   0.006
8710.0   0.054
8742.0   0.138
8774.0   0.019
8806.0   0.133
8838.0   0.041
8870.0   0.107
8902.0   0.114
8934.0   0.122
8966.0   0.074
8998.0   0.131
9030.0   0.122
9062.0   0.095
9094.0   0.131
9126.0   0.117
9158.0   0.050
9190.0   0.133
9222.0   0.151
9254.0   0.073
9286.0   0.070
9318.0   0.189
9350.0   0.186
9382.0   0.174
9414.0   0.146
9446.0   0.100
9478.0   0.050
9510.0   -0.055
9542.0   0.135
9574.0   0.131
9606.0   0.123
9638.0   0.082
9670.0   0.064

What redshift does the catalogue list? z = 1.11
